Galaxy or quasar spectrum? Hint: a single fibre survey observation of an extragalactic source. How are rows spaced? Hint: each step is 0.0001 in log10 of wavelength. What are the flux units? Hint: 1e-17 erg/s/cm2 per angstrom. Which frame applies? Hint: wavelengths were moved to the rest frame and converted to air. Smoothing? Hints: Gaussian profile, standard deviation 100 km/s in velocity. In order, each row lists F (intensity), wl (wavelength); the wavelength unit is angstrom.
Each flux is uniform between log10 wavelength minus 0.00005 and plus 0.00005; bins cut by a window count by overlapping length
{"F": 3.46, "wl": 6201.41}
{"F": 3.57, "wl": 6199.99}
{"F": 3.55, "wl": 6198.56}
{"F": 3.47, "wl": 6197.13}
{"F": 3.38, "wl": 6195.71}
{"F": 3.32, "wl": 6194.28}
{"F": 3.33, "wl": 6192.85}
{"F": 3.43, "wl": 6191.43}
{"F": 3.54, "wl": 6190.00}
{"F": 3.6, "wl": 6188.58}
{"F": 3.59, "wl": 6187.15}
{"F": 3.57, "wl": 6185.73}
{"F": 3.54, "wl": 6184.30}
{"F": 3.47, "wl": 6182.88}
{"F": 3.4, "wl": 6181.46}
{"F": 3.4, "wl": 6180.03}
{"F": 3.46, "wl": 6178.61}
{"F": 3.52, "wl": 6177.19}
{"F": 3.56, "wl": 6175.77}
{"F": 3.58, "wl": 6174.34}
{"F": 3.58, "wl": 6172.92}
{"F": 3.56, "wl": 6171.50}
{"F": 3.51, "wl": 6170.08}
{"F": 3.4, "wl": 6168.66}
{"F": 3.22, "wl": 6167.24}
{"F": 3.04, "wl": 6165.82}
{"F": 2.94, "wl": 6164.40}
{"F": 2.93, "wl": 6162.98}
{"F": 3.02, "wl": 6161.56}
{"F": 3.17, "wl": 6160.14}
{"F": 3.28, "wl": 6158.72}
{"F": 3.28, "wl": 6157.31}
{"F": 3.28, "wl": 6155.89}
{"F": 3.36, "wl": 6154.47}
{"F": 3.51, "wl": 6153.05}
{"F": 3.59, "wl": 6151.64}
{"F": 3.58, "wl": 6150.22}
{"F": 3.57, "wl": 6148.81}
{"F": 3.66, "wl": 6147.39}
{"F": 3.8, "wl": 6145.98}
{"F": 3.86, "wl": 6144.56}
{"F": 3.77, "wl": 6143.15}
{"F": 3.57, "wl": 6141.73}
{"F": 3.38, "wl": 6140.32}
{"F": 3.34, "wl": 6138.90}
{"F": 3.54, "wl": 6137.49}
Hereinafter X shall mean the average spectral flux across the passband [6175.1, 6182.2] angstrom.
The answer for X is 3.47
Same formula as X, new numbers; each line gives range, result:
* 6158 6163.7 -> 3.1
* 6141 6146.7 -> 3.75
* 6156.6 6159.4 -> 3.29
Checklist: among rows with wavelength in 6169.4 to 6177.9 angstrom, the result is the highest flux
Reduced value 3.58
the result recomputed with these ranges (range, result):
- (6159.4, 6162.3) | 3.17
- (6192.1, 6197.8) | 3.47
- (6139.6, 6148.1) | 3.86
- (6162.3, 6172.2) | 3.56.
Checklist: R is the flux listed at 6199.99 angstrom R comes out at 3.57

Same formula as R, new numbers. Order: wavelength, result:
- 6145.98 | 3.8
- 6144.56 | 3.86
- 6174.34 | 3.58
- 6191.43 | 3.43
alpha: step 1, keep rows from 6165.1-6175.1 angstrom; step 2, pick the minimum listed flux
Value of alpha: 3.04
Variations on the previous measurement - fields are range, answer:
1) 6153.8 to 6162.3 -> 3.02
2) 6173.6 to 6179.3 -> 3.46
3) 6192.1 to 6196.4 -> 3.32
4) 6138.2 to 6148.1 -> 3.34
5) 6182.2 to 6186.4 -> 3.47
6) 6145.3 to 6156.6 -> 3.28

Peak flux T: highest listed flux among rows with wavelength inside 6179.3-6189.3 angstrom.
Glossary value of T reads 3.6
